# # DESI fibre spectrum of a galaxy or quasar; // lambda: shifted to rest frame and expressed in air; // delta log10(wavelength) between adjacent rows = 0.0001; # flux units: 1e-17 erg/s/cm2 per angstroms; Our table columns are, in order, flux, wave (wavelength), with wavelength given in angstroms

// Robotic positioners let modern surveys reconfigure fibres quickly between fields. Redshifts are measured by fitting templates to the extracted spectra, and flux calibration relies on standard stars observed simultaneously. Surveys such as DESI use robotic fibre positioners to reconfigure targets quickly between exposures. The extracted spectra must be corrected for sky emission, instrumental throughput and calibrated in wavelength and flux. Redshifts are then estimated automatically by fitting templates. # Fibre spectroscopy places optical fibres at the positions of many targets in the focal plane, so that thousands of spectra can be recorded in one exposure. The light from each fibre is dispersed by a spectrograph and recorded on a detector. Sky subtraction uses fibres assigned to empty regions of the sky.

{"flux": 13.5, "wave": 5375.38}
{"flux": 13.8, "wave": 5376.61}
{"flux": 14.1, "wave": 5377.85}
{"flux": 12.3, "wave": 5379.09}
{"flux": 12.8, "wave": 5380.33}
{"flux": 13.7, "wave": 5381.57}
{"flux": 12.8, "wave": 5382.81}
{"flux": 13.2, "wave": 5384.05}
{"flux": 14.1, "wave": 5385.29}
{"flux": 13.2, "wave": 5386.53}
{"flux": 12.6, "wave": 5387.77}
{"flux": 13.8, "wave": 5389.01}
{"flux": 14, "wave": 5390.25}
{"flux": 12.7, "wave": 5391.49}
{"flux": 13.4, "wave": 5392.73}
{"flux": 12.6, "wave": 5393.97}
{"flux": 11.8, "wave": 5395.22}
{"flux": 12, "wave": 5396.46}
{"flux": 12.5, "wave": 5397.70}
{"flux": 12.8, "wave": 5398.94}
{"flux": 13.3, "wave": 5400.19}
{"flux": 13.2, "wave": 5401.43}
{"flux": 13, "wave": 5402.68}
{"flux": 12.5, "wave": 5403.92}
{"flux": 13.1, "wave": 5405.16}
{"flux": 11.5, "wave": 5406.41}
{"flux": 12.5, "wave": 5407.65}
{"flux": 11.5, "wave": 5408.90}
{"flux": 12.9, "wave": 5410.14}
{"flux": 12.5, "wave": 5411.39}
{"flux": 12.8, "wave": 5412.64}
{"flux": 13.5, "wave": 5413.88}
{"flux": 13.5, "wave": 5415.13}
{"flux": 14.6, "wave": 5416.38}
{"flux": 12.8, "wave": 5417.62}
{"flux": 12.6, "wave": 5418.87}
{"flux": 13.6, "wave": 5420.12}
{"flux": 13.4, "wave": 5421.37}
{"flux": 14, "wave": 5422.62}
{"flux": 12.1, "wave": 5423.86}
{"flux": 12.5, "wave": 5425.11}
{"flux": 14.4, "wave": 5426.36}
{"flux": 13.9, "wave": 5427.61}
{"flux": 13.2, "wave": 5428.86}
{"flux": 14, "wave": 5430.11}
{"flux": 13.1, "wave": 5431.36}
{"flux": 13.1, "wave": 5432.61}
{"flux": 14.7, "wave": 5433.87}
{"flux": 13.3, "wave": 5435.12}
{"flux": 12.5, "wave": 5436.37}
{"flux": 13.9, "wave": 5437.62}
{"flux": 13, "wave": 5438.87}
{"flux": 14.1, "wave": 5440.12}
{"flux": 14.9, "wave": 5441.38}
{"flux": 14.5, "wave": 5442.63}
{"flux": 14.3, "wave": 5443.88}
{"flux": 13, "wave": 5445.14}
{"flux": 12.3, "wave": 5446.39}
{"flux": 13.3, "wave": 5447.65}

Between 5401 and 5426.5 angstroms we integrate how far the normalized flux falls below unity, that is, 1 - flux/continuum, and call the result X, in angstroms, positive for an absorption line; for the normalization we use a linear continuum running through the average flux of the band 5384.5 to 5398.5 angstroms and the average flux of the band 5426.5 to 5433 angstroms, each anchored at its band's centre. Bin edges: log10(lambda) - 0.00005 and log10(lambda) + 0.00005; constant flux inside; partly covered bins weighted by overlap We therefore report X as 0.69 angstroms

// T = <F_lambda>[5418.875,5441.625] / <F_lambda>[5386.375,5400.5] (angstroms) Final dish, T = 1.05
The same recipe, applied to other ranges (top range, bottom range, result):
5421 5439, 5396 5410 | 1.07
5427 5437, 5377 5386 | 1.01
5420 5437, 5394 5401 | 1.07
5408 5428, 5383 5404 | 1.01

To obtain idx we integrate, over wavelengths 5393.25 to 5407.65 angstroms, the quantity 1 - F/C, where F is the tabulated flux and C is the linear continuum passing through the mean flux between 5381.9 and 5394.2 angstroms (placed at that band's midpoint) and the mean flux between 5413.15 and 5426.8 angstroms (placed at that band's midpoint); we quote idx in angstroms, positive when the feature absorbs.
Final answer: 0.8 angstroms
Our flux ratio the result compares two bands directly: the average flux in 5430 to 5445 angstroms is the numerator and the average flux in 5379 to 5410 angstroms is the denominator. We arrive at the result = 1.07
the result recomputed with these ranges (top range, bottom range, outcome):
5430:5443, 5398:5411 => 1.09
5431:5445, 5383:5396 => 1.05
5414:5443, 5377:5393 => 1.02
